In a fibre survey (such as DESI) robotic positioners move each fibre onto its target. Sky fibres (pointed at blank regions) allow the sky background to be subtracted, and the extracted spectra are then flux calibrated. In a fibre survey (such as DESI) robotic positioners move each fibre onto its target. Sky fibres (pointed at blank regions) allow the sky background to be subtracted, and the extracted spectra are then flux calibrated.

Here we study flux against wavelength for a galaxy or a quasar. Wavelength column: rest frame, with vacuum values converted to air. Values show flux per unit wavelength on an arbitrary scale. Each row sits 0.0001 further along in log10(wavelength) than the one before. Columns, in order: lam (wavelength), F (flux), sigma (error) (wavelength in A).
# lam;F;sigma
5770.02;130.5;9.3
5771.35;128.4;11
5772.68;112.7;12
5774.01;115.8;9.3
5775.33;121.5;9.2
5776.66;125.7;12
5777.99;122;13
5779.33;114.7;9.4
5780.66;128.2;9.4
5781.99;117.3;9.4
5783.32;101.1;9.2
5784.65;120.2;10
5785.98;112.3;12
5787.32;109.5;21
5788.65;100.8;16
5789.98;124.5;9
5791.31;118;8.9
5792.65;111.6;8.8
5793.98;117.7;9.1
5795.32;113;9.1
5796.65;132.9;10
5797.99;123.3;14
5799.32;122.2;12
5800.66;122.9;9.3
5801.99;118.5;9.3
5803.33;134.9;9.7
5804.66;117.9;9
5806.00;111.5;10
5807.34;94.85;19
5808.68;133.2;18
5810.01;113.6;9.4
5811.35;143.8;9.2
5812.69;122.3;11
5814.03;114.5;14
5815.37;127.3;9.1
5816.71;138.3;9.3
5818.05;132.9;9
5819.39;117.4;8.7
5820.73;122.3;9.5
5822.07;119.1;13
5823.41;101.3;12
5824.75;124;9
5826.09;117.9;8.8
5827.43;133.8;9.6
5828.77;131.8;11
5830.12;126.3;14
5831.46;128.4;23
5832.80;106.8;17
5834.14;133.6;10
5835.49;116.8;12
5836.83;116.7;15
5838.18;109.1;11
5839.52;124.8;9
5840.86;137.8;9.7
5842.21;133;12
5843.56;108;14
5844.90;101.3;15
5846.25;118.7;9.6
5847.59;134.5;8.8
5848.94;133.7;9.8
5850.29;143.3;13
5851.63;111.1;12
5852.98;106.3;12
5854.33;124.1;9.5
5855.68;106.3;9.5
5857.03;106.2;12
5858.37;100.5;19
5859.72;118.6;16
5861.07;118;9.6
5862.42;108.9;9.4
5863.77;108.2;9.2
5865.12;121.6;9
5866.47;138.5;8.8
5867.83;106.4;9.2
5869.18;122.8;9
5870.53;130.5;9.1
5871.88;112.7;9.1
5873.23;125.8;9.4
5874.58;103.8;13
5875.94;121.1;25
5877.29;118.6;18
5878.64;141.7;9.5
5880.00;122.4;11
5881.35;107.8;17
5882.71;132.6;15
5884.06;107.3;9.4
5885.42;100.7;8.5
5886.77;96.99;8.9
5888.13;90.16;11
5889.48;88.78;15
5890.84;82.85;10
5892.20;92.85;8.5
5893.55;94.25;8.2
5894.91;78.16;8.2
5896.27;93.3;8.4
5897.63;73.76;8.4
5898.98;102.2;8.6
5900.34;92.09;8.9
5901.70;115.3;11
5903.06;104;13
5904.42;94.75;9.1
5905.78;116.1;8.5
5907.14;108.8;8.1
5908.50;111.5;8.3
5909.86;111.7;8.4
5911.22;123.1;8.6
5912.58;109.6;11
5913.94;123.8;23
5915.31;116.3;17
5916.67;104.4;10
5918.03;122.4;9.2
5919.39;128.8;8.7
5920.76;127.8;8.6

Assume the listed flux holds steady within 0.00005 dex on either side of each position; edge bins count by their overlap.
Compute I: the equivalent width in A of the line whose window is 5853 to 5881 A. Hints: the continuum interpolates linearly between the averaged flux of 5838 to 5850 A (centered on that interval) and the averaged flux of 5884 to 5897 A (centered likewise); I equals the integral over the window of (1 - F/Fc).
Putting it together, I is -2.65 A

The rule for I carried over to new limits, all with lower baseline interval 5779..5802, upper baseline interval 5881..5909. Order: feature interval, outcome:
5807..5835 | -2.9 A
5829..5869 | -4.5 A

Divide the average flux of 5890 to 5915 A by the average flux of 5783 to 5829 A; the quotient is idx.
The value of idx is 0.85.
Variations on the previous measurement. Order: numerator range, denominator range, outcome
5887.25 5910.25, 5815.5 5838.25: 0.79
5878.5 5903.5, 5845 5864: 0.86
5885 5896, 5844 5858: 0.77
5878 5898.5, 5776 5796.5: 0.86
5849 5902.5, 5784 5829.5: 0.91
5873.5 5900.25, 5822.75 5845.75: 0.85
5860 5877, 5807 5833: 0.96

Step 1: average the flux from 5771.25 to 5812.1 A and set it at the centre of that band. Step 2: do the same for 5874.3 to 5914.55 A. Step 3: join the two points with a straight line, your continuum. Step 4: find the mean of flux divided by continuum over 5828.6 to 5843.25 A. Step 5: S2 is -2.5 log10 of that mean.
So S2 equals -0.096 mag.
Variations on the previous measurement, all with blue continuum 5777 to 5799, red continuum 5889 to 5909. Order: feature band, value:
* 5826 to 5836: -0.15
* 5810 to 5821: -0.13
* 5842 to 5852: -0.16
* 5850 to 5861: -0.09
